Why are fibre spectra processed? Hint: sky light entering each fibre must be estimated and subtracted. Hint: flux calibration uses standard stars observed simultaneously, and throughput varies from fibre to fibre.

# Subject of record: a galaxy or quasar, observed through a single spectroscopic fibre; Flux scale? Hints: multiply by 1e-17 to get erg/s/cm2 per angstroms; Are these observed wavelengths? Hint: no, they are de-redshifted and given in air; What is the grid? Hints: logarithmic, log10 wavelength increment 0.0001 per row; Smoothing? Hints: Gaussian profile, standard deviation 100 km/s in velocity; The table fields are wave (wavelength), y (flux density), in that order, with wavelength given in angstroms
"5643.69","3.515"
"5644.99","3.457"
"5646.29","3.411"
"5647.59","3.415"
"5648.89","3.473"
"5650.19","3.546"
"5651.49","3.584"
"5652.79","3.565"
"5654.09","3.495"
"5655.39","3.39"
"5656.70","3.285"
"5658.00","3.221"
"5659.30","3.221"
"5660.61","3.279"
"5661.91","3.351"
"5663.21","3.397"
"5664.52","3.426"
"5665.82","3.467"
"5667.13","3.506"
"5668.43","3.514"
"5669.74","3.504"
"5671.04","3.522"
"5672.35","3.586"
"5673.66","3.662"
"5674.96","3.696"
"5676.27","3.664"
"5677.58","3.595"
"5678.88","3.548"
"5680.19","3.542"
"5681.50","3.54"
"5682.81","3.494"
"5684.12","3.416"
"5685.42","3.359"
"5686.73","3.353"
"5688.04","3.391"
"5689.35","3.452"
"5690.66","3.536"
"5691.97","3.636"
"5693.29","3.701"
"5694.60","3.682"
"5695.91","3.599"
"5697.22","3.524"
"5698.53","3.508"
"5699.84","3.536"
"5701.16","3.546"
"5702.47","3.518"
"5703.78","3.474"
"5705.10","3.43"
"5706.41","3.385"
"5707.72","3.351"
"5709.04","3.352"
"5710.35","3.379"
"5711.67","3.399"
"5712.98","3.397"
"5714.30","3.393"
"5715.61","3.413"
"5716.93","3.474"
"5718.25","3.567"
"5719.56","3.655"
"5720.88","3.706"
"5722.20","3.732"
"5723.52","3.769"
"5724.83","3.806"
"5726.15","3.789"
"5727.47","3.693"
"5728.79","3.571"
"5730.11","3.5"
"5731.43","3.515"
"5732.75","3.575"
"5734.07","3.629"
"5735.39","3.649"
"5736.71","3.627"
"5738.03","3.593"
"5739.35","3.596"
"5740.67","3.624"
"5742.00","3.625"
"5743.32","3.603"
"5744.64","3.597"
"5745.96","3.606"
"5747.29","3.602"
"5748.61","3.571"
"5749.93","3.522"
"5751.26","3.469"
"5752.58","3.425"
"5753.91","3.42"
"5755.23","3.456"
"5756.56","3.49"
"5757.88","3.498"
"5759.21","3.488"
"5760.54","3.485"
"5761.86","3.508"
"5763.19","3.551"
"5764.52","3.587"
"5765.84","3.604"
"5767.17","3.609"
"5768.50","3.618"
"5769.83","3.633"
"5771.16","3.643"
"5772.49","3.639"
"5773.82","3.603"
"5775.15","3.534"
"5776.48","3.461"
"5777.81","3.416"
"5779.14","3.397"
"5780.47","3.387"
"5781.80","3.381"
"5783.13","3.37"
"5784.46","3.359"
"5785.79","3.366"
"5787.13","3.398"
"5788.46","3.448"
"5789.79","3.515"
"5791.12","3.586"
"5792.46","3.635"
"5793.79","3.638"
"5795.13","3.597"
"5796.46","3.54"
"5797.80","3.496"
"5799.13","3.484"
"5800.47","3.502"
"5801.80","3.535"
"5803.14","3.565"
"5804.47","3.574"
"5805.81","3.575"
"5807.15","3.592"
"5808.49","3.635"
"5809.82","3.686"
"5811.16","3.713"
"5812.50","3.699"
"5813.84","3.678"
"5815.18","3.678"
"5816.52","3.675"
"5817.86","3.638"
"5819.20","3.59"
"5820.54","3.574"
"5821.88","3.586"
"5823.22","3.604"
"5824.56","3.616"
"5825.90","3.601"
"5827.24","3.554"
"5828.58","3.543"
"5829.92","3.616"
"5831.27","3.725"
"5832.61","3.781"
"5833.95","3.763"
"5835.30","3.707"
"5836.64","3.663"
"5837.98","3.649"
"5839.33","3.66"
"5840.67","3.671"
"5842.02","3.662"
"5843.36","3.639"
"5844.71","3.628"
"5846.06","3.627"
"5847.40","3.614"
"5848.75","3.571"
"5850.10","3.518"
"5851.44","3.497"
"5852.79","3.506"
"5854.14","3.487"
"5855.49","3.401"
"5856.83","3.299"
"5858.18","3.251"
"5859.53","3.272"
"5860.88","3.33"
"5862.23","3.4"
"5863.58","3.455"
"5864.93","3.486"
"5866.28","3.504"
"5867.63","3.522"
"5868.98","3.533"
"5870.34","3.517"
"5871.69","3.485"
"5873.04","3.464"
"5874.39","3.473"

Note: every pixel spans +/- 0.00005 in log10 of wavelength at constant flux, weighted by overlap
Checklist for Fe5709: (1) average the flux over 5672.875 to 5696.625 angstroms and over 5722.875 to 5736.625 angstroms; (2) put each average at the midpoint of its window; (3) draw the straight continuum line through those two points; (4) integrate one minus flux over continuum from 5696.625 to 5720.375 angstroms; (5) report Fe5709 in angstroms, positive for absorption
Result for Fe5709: 0.9 angstroms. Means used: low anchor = 3.55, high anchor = 3.65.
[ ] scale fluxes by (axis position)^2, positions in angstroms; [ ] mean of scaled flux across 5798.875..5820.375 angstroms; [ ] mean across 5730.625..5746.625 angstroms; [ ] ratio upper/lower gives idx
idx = 1.0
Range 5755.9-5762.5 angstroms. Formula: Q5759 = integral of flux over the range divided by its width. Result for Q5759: 3.5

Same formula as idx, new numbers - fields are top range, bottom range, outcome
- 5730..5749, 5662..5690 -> 1.05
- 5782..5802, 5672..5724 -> 1.03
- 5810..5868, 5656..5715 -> 1.08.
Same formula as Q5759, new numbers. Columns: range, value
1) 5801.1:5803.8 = 3.55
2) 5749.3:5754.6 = 3.46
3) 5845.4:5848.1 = 3.62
